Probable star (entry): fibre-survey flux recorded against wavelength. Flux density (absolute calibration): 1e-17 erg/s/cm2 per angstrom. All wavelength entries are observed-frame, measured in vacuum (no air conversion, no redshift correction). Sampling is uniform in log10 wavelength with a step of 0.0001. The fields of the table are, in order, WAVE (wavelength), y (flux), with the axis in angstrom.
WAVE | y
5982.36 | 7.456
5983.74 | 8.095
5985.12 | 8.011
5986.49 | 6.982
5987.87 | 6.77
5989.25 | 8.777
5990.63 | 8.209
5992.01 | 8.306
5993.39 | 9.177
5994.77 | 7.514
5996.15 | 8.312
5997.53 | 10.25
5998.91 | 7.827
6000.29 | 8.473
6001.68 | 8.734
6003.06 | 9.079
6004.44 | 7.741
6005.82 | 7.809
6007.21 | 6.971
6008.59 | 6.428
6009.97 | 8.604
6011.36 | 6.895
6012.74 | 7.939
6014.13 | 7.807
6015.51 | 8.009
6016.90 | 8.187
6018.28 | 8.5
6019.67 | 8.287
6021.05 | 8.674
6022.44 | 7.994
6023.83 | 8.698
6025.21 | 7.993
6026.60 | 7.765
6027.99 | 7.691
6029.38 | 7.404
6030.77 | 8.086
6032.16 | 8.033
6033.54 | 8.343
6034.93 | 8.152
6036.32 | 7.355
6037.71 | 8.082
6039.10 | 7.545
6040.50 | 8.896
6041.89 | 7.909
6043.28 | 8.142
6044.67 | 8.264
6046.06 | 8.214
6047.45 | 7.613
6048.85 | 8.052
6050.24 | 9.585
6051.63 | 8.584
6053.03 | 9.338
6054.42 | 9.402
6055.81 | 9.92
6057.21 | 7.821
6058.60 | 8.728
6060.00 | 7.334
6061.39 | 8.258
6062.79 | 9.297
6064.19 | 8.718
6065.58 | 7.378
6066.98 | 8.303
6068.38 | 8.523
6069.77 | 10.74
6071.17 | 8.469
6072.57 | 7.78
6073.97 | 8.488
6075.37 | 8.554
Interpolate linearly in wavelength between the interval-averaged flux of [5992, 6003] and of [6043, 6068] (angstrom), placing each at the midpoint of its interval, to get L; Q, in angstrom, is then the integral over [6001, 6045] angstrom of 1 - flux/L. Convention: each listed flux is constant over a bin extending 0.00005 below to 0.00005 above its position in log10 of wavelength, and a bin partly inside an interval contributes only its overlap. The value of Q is 2.9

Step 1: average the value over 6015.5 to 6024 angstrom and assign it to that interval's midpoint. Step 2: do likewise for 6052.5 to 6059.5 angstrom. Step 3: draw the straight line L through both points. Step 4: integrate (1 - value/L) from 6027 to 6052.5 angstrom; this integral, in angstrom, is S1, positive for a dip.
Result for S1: 1.7 angstrom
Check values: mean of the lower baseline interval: 8.34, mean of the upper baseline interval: 8.99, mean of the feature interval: 8.11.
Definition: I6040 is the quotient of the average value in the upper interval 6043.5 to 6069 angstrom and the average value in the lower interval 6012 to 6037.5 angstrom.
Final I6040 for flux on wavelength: 1.06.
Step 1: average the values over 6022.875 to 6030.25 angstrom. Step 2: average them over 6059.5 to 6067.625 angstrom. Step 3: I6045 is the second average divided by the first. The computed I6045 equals 1.04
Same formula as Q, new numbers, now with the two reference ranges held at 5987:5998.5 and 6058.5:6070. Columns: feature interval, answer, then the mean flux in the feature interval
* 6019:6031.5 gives 0.54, 8.06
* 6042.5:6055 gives -0.14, 8.57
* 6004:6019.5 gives 1.24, 7.74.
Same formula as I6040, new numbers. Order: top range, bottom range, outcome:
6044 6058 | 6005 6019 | 1.13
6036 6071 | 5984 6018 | 1.06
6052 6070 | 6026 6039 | 1.11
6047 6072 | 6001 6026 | 1.08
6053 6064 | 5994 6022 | 1.08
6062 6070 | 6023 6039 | 1.10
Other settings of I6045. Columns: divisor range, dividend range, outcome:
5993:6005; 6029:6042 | 0.93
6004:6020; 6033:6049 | 1.04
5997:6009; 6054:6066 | 1.05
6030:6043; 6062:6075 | 1.07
